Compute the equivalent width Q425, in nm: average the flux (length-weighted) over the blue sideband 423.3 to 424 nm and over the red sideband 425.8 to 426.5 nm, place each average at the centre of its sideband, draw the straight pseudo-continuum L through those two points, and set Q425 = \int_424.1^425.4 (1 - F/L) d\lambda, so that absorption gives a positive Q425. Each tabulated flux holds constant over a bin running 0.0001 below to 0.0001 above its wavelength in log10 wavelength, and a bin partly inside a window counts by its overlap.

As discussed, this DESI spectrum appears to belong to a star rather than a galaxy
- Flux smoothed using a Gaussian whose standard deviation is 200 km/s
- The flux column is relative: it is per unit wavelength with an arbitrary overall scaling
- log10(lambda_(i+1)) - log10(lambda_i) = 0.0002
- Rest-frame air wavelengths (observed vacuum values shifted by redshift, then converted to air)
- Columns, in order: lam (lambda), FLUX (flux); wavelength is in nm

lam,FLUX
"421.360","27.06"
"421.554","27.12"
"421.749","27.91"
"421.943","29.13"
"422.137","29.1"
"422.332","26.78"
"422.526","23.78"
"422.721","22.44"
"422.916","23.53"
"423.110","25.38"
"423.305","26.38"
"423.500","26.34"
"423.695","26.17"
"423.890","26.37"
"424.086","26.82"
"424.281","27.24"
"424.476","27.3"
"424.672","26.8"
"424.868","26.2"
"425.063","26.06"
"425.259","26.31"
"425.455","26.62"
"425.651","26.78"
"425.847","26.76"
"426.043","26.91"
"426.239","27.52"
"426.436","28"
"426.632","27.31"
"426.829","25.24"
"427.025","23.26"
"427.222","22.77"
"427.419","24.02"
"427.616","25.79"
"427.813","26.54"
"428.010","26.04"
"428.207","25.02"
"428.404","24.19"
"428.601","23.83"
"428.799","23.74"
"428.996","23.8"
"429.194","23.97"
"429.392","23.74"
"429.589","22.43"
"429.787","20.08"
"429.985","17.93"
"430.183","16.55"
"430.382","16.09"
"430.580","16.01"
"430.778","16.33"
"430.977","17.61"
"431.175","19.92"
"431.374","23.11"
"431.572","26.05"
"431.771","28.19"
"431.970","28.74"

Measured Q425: 0.00 nm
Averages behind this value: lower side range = 26.3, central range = 26.7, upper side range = 27.3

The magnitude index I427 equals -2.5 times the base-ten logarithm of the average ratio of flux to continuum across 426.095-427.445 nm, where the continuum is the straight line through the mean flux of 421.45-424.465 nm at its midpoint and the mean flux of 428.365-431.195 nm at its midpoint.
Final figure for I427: -0.11 mag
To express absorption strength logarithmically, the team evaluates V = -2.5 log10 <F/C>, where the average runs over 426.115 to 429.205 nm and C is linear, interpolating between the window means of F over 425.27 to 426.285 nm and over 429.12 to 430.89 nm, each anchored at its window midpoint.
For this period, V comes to -0.08 mag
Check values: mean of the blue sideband 26.8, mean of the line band 25.1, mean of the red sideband 19.2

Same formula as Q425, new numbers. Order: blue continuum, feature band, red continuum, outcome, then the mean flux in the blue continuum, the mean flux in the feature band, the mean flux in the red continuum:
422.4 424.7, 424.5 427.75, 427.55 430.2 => -0.20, 25.7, 26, 23.3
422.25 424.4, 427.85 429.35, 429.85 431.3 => -0.37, 25.6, 24.4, 17.4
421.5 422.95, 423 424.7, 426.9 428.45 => -0.04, 26.3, 26.5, 24.7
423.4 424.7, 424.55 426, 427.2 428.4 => -0.02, 26.7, 26.5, 25.1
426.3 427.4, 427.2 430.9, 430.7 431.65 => 0.16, 25.3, 22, 20.6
